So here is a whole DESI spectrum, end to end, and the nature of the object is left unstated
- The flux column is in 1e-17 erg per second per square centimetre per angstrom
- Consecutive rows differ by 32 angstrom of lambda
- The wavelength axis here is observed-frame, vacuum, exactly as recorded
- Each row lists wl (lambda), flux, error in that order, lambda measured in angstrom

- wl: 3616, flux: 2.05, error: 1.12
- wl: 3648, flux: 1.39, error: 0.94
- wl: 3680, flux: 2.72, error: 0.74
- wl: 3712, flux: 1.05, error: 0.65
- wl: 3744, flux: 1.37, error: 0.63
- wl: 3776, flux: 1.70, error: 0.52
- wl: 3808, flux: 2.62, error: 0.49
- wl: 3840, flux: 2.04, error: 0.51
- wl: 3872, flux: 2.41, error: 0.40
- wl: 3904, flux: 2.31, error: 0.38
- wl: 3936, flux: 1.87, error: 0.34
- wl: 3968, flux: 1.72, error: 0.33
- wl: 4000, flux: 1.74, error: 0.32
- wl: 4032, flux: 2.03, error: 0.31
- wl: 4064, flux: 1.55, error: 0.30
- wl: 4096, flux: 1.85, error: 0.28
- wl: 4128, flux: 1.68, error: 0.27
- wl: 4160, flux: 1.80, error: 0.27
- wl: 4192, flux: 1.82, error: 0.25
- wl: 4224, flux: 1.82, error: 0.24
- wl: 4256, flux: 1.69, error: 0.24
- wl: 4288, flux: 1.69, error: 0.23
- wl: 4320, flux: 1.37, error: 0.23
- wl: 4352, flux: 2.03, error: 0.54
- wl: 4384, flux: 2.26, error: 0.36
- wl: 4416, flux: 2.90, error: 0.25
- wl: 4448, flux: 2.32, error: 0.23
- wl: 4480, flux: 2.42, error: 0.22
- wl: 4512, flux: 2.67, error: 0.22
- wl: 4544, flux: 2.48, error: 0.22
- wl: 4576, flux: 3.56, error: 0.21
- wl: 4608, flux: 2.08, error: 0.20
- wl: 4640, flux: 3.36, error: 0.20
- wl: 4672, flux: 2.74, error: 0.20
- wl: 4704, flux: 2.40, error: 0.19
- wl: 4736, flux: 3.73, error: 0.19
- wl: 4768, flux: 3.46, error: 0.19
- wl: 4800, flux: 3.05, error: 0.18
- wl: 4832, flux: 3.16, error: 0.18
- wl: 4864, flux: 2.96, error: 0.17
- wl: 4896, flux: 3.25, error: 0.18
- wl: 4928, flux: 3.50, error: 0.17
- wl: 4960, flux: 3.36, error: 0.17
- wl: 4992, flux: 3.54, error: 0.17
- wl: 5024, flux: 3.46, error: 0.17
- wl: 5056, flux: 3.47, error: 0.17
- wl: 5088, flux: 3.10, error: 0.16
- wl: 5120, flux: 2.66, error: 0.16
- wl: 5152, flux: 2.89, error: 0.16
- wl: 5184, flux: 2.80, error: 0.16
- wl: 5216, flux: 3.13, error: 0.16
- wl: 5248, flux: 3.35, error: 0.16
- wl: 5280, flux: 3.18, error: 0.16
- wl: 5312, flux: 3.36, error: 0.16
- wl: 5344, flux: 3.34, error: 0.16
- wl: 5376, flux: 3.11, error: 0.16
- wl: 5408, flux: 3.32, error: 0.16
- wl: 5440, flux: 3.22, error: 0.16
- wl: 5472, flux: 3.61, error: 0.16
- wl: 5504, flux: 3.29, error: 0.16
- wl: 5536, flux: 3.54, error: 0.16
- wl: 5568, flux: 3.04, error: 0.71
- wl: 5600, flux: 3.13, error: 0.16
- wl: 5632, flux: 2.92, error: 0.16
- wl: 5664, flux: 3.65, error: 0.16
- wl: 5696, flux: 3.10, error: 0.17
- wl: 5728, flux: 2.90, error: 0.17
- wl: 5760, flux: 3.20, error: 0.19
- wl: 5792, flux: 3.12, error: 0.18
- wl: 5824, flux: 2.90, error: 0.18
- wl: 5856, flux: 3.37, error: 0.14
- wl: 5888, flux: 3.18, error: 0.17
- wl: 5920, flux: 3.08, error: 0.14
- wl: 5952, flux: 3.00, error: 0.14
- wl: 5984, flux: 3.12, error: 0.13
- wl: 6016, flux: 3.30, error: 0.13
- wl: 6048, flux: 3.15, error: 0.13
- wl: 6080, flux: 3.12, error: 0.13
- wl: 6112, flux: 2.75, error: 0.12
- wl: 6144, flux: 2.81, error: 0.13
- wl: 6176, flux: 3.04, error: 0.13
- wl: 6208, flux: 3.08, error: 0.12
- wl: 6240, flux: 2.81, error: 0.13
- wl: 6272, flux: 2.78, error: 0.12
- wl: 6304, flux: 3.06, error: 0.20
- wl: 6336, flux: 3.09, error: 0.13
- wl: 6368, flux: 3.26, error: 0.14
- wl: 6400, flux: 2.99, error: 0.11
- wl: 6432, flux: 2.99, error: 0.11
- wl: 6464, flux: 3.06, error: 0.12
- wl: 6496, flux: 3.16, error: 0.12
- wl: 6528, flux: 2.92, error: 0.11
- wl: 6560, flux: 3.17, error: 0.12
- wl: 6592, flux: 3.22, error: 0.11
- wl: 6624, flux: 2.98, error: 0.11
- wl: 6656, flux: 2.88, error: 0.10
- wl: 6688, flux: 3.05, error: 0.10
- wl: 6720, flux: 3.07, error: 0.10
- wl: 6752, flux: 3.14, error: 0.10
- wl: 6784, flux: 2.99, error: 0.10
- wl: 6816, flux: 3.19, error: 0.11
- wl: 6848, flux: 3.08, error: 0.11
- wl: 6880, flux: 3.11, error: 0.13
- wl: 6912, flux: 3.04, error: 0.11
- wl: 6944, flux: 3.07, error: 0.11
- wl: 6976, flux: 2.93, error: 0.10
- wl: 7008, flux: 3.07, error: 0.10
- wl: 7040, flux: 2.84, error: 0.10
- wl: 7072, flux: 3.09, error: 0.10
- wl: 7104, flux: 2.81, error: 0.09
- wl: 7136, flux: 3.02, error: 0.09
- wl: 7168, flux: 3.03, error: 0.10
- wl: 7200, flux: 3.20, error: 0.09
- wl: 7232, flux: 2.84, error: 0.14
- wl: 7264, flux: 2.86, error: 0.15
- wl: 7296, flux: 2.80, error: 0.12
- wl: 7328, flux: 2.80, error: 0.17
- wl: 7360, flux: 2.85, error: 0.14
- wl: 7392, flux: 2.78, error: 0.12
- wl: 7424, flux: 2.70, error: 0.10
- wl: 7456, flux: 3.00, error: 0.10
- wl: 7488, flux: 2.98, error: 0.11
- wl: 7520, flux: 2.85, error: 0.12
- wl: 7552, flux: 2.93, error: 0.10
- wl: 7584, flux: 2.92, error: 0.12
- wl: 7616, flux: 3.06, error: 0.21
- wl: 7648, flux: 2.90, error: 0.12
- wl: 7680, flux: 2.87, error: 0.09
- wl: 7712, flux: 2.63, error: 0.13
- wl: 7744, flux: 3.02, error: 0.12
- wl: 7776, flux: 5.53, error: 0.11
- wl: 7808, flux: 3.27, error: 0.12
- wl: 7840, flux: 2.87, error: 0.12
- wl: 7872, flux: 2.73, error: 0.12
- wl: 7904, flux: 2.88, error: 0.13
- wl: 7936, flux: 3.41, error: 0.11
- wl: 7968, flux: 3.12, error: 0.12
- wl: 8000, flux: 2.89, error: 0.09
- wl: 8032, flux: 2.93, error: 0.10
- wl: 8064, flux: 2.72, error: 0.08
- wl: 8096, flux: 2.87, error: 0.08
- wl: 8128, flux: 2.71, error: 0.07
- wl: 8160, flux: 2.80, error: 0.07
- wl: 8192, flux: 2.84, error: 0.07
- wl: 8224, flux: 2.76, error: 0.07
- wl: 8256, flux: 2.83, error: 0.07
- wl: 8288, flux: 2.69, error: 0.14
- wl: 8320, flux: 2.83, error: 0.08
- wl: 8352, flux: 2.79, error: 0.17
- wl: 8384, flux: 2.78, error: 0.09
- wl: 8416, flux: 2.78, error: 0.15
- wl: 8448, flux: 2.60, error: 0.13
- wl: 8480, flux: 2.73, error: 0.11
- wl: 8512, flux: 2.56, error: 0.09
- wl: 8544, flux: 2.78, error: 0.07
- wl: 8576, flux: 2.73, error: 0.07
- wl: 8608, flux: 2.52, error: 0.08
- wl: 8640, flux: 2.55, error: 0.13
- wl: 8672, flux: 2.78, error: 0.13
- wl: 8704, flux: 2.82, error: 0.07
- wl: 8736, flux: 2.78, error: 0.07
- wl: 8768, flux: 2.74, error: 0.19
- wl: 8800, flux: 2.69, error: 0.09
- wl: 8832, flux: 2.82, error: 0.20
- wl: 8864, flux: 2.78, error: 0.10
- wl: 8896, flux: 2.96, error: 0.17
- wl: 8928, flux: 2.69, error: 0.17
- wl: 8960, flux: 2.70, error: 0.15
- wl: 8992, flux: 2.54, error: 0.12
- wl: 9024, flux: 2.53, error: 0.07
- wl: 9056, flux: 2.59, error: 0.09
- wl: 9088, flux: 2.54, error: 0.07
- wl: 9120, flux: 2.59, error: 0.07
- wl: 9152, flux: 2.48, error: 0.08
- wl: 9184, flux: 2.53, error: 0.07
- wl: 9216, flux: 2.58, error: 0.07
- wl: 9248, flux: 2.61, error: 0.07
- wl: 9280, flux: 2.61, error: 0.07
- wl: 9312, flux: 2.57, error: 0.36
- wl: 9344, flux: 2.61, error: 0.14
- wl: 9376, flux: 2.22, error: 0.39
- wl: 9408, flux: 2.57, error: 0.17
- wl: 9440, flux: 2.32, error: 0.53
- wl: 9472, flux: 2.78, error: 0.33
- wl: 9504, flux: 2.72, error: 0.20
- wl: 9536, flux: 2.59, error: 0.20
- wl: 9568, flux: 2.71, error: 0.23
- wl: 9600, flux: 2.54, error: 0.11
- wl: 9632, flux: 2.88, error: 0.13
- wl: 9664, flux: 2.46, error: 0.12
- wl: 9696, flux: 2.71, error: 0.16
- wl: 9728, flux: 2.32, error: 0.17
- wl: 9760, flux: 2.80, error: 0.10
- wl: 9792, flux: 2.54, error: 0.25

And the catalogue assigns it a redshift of 0.183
